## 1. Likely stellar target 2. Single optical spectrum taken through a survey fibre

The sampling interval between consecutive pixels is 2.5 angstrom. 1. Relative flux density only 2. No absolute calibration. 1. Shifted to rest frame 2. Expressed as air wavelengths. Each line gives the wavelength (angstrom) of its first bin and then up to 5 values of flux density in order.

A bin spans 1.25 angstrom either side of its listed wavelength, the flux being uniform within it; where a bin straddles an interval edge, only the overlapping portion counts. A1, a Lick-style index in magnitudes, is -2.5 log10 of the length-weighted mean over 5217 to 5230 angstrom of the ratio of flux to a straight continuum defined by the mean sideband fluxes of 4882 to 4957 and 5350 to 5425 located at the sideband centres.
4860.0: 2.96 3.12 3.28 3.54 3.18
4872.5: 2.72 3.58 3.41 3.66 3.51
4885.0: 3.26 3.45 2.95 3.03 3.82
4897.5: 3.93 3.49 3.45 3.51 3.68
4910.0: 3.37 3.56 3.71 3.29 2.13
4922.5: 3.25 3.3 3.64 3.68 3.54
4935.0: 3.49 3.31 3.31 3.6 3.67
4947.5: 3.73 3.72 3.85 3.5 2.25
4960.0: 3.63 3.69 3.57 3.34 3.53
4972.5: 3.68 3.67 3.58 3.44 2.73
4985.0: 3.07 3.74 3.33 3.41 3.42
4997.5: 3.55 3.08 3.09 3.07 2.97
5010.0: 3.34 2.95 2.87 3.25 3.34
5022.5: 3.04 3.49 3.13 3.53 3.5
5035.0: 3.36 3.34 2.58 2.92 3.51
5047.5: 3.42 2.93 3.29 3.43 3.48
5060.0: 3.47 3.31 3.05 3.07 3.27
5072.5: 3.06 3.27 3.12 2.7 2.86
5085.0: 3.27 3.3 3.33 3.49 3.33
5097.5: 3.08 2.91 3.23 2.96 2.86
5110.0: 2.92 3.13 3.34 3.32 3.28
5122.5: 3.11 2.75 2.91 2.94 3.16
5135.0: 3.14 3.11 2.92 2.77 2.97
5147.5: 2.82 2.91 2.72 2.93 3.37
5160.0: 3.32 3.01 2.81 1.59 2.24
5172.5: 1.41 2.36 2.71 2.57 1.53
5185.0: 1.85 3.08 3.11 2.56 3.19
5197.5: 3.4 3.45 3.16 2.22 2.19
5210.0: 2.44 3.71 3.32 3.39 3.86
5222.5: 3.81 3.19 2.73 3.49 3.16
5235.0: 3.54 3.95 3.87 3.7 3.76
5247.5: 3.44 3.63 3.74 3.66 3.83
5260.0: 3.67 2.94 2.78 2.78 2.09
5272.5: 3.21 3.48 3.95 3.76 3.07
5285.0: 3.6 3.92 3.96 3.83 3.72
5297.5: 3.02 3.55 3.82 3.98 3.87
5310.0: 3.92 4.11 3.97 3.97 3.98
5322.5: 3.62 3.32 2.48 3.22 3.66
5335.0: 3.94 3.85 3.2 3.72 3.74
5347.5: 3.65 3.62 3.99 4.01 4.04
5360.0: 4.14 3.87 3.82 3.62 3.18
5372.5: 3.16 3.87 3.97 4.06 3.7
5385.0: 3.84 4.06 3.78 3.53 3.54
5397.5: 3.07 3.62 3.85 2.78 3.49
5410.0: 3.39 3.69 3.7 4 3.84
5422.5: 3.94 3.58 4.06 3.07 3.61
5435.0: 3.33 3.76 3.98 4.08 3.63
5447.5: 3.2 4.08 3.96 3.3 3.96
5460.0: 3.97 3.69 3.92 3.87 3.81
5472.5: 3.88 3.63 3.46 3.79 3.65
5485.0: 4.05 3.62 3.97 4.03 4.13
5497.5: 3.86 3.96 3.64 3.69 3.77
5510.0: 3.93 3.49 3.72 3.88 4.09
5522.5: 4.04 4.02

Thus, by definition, 0.064 mag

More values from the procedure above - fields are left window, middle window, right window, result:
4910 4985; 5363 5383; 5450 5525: 0.018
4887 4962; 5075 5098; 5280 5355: 0.116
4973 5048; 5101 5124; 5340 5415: 0.085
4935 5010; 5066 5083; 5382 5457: 0.133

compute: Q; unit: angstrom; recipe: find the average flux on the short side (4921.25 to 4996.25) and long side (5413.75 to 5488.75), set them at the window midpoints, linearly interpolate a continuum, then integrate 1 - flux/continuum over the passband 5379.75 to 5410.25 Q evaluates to 1.1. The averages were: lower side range 3.46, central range 3.58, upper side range 3.75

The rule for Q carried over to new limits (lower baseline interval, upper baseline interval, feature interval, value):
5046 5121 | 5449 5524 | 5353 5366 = -1.3 angstrom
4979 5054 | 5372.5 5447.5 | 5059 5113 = 2.7 angstrom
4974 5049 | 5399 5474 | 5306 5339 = -0.9 angstrom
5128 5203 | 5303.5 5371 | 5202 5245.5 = -2.8 angstrom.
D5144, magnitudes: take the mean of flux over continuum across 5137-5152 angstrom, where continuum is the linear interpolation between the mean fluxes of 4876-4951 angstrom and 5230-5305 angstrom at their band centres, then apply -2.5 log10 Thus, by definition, 0.20 mag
